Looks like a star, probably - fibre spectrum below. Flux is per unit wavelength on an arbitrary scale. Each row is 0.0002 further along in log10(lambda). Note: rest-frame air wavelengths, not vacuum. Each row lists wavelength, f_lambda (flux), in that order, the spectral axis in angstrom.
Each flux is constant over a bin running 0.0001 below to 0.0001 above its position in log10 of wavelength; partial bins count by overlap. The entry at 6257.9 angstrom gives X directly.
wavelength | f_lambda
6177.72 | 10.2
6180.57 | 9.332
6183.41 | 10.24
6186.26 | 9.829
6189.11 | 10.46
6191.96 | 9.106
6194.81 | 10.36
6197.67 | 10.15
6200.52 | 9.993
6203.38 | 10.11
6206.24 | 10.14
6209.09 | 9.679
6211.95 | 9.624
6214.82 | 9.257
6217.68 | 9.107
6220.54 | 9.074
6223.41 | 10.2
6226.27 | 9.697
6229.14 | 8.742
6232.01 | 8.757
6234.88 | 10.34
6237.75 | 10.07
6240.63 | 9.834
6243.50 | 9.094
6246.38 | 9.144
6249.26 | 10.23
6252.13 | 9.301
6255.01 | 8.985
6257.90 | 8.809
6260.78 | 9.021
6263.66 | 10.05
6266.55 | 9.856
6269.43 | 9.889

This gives 8.809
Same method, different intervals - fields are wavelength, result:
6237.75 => 10.07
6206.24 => 10.14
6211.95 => 9.624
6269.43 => 9.889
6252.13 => 9.301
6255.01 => 8.985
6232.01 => 8.757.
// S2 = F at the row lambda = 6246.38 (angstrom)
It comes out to 9.144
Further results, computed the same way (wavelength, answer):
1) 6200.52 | 9.993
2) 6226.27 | 9.697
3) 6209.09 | 9.679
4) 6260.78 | 9.021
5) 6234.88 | 10.34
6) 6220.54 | 9.074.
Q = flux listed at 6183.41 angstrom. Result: 10.24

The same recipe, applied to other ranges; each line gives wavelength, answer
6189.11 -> 10.46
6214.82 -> 9.257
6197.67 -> 10.15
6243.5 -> 9.094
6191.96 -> 9.106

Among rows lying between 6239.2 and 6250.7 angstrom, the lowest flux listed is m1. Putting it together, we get 9.094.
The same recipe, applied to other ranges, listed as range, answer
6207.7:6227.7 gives 9.074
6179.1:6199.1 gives 9.106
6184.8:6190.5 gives 9.829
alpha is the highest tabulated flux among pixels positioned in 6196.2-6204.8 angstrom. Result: 10.15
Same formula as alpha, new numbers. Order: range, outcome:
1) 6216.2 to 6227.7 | 10.2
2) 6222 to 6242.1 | 10.34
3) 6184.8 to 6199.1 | 10.46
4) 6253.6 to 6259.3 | 8.985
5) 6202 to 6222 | 10.14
